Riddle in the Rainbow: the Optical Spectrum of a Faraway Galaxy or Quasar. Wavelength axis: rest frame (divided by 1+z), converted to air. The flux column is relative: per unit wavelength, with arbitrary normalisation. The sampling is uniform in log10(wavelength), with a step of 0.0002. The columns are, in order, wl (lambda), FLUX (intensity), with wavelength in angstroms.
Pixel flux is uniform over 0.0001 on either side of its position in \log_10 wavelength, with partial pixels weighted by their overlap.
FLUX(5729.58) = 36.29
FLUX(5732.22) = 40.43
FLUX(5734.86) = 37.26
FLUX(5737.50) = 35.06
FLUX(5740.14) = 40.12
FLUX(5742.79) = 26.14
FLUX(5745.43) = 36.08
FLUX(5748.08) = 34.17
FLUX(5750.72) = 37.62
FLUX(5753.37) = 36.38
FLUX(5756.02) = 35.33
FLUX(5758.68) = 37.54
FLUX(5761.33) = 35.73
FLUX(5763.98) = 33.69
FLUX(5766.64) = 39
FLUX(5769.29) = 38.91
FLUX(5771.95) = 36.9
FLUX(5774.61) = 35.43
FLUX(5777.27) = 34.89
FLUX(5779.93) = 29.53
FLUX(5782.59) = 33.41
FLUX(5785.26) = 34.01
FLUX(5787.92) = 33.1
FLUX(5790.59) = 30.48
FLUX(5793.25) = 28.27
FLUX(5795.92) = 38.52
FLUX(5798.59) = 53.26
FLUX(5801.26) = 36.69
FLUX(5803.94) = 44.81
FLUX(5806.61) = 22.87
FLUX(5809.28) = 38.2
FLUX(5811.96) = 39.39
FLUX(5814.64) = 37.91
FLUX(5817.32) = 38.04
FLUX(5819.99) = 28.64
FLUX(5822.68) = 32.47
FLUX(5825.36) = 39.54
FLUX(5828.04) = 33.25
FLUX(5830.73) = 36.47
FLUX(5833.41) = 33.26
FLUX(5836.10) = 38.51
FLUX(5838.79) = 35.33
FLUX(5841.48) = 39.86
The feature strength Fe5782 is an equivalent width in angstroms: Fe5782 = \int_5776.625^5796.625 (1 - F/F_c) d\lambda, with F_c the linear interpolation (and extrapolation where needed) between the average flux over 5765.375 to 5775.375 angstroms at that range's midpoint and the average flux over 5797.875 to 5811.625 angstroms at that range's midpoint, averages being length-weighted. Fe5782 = 2.9 angstroms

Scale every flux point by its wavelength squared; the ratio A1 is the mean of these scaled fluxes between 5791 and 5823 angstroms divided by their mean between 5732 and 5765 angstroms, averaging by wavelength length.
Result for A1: 1.04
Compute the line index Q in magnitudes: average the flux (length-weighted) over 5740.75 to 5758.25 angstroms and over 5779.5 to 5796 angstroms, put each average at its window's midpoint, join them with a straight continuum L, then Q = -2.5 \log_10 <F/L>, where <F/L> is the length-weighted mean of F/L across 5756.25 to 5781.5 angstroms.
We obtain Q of -0.07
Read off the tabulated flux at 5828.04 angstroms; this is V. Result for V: 33.25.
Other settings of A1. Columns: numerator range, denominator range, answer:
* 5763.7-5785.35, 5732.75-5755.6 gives 1.00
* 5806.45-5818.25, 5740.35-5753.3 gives 1.08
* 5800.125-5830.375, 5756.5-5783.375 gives 1.02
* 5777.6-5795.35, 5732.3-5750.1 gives 0.92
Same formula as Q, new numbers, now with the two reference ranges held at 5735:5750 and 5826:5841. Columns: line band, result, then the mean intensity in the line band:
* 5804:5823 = 0.03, 34.7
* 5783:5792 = 0.09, 32.6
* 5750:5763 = -0.05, 36.4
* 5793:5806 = -0.14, 40.3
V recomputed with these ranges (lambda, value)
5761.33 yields 35.73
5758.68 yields 37.54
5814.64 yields 37.91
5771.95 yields 36.9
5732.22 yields 40.43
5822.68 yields 32.47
